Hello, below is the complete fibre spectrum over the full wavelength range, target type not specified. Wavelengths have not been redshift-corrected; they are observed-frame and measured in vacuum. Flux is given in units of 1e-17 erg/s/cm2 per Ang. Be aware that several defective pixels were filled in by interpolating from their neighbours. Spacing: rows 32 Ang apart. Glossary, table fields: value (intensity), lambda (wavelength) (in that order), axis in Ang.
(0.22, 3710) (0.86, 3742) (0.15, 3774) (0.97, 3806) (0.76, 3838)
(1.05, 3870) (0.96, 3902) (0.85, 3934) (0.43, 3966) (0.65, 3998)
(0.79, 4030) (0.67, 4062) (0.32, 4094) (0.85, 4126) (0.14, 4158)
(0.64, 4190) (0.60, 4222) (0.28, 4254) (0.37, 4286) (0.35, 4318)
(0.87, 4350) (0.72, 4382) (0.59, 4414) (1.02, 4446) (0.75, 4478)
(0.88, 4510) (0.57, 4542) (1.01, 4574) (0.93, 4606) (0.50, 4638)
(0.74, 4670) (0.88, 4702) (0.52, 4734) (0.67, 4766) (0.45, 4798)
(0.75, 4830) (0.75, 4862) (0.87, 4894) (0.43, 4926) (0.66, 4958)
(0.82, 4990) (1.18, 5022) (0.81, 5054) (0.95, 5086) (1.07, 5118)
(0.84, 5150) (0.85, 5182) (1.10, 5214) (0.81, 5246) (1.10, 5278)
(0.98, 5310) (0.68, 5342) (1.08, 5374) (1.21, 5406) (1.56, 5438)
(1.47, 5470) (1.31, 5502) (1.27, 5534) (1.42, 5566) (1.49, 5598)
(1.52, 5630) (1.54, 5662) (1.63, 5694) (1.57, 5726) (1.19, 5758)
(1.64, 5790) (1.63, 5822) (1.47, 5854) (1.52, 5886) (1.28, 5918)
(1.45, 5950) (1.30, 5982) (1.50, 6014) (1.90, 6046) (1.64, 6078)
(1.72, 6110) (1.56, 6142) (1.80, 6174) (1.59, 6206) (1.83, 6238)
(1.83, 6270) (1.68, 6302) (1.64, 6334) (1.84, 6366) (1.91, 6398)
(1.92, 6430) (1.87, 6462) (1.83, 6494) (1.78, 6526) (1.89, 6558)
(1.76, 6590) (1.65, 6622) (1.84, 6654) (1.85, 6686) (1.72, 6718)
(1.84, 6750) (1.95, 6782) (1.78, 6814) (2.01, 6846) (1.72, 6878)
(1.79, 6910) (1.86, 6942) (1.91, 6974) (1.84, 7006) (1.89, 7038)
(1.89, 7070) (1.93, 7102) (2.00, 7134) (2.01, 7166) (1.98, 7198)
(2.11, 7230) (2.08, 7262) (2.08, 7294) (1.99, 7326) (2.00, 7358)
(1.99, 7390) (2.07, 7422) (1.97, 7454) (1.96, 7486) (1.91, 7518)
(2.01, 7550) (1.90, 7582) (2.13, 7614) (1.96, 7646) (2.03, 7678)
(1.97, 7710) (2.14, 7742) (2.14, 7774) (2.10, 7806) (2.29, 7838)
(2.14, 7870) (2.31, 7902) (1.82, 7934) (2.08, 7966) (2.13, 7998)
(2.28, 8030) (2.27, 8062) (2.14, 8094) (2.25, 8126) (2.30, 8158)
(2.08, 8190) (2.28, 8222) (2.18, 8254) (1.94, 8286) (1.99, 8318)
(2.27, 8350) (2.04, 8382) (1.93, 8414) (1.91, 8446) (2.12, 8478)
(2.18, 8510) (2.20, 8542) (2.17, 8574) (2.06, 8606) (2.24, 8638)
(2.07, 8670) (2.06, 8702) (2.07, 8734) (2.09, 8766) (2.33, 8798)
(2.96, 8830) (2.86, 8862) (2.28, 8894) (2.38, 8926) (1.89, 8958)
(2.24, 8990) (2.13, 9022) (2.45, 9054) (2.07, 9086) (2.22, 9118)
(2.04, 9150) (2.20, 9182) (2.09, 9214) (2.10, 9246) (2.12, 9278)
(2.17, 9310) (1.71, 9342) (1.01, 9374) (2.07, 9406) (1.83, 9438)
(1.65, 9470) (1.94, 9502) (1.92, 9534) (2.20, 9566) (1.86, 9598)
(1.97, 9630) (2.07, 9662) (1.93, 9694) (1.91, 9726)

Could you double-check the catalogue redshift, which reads 0.347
